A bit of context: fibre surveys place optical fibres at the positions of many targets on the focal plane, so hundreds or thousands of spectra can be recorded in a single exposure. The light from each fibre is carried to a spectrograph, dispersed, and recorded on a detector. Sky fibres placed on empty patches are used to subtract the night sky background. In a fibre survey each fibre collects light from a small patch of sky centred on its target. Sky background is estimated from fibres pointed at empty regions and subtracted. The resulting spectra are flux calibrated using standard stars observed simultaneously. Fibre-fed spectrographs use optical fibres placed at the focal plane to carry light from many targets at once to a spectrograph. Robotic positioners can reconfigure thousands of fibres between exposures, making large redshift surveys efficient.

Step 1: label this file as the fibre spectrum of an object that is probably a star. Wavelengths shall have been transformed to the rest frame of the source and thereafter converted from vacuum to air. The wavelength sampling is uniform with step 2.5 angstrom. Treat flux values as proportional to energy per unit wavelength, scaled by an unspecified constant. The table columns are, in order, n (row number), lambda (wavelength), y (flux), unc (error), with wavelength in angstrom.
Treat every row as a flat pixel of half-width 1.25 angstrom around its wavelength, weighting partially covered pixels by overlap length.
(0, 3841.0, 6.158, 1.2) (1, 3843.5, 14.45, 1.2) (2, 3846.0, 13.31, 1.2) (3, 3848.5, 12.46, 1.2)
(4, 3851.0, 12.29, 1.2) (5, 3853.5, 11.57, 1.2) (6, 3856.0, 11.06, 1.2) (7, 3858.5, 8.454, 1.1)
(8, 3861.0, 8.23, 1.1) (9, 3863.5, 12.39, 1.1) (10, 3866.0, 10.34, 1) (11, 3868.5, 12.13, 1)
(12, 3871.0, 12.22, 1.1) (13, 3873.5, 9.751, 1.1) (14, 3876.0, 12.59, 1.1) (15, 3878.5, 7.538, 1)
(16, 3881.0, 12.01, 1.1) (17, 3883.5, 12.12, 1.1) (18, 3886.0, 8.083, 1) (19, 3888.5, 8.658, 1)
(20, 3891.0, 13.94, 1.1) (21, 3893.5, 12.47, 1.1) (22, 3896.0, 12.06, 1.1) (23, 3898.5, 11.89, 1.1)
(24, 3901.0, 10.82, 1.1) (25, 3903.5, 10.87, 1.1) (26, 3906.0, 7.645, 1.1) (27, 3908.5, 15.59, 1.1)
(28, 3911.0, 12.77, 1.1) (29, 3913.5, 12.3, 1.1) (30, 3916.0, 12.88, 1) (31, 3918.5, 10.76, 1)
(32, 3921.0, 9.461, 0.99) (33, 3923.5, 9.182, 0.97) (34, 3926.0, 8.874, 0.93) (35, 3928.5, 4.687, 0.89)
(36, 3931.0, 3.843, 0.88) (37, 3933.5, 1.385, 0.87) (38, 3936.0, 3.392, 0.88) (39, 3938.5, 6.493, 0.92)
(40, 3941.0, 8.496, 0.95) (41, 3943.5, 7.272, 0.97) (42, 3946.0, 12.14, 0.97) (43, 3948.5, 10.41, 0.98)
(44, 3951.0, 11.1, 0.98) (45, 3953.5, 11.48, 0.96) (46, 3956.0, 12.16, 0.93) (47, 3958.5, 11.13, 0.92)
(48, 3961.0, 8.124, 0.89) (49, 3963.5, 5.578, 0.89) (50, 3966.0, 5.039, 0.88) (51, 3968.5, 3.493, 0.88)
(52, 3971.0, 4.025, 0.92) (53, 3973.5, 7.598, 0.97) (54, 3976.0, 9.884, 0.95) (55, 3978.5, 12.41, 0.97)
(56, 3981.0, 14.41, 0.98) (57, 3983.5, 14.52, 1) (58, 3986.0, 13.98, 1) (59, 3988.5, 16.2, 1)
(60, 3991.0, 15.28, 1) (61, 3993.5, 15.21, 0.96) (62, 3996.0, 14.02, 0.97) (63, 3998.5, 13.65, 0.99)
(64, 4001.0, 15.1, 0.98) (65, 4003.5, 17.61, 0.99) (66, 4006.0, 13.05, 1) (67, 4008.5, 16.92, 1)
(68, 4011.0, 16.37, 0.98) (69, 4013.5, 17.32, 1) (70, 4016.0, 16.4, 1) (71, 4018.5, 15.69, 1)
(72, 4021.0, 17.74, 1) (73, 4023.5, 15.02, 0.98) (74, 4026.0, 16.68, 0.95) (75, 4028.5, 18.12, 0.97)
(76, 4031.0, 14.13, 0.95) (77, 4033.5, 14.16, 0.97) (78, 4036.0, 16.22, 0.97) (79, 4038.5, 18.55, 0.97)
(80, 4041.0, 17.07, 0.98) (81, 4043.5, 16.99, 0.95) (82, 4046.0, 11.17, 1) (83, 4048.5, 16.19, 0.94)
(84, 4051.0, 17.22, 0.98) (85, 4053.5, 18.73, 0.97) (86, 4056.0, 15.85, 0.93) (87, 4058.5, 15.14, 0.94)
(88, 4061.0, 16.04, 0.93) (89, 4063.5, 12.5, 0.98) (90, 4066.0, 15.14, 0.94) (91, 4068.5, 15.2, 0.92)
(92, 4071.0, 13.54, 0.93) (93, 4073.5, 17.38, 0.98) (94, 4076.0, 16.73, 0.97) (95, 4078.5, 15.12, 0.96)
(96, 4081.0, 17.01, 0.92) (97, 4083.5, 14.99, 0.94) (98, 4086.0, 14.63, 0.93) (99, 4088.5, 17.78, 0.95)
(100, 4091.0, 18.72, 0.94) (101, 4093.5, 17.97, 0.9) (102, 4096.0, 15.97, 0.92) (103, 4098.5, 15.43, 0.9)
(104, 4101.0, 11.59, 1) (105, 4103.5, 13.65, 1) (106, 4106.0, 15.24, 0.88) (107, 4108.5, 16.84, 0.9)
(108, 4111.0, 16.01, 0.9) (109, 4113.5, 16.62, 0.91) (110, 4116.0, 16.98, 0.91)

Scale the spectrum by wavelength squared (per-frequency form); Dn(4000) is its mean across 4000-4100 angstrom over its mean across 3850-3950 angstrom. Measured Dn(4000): 1.74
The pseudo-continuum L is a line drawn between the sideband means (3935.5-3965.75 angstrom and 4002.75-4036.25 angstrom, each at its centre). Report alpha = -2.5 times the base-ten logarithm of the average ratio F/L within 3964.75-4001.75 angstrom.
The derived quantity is 0.091 mag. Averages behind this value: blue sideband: 8.99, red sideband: 16.1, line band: 11.6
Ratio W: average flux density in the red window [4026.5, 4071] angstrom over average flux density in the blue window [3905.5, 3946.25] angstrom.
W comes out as 1.83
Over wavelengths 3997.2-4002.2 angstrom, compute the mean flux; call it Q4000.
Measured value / 14.4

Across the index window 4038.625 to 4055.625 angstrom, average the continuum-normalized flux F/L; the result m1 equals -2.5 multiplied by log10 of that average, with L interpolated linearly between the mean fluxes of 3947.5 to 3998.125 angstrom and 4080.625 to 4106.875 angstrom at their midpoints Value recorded -0.18 mag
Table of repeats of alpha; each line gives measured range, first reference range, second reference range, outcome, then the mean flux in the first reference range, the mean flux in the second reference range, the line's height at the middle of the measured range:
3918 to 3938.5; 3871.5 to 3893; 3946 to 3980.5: 0.47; 10.7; 8.9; 9.68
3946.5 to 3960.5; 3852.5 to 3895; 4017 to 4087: 0.17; 10.8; 15.8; 13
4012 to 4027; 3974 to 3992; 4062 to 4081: -0.16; 13.5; 15.2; 14.2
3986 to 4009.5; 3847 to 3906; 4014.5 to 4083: -0.05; 11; 15.9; 14.5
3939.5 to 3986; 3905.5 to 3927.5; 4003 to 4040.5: 0.37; 11.1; 16.3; 13.4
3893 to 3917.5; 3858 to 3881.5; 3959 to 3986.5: -0.19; 10.6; 8.93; 10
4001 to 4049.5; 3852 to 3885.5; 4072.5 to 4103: -0.11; 10.8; 16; 14.5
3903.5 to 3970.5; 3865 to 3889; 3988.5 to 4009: 0.41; 10.6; 15.1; 12.8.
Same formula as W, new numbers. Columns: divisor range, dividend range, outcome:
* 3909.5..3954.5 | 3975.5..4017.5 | 1.71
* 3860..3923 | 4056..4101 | 1.41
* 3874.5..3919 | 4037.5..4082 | 1.39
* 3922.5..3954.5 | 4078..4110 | 2.09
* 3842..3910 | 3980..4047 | 1.39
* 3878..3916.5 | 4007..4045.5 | 1.44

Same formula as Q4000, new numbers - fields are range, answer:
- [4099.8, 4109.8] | 14.4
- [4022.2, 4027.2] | 15.9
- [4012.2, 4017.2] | 16.9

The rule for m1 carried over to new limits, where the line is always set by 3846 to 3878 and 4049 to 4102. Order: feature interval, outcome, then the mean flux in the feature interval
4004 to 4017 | -0.12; 16.1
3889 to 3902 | -0.02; 12.1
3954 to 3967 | 0.47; 8.65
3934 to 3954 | 0.46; 8.47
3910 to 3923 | 0.08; 11.5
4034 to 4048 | -0.06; 15.9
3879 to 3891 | 0.12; 10.4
